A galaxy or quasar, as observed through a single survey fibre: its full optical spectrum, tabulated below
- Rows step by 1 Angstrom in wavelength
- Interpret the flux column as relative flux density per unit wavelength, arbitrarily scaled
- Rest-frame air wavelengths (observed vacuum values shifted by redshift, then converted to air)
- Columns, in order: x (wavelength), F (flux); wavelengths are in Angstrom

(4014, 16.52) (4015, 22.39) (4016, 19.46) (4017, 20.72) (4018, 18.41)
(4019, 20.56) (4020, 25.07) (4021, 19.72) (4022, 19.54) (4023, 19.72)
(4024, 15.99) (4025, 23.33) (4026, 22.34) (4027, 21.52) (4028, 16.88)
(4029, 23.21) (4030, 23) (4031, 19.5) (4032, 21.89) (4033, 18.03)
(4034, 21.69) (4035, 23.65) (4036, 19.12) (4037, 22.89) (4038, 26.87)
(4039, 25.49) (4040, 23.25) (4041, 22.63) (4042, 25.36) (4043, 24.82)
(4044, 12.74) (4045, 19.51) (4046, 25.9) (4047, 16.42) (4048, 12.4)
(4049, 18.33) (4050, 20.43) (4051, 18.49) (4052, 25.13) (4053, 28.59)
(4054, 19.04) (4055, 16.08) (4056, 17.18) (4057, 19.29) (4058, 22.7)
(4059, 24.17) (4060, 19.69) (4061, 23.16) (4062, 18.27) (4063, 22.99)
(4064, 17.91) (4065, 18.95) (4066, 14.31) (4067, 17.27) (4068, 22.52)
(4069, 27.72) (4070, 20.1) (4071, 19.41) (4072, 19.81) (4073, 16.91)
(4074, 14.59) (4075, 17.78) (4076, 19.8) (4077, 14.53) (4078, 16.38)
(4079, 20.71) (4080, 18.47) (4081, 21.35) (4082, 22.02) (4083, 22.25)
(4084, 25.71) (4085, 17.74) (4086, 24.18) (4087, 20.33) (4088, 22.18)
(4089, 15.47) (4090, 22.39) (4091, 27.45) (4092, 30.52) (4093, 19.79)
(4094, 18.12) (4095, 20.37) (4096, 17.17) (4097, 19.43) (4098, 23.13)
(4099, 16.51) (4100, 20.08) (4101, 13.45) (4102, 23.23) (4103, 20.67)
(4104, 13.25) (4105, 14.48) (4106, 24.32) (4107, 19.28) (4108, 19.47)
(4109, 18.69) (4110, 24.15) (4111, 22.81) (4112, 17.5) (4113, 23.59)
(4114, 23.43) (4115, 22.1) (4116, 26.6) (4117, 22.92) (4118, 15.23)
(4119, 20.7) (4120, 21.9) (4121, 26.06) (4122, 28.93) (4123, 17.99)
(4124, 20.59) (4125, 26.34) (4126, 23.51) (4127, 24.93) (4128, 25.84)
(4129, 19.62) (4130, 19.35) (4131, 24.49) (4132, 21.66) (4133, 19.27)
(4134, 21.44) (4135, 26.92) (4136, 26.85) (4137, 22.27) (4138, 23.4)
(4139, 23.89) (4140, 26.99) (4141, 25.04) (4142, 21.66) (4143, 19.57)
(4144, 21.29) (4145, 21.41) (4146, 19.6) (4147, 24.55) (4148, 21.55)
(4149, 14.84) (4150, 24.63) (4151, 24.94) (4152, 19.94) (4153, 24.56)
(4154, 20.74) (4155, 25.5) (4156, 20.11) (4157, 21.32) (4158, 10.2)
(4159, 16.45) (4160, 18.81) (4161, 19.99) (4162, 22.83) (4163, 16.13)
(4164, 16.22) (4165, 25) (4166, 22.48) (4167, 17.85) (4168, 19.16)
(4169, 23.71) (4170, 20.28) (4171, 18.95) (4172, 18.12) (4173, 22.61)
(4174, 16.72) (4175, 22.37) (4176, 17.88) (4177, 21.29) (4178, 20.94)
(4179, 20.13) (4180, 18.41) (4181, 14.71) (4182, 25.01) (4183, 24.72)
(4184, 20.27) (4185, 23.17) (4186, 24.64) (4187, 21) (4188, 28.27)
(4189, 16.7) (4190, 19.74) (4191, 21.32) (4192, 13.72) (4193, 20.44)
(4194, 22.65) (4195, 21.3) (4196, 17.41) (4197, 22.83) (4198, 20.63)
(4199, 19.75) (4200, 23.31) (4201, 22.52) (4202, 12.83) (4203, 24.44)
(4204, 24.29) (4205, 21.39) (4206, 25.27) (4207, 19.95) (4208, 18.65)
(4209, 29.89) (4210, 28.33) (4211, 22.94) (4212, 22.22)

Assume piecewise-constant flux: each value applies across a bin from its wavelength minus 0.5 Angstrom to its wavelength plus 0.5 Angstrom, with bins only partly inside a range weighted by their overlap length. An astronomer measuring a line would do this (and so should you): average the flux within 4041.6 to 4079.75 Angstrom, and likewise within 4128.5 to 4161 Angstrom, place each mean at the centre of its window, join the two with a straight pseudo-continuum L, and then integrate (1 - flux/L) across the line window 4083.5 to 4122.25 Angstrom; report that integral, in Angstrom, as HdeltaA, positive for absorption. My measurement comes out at -0.7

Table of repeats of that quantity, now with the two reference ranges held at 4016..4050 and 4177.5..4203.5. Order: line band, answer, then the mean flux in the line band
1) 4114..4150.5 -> -3.12 Angstrom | 22.6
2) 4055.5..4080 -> 1.73 Angstrom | 19.4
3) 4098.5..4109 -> 1.19 Angstrom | 18.5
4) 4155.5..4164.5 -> 1.22 Angstrom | 18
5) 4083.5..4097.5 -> -0.42 Angstrom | 21.5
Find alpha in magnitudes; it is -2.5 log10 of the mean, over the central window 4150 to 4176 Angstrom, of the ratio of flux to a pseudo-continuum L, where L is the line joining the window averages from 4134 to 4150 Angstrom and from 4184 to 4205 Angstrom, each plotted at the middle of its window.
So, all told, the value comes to 0.092 mag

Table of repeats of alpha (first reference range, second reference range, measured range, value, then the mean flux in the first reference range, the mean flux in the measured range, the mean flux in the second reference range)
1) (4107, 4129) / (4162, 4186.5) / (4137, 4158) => -0.029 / 22.4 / 22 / 20.5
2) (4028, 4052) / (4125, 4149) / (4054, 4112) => 0.096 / 21.1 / 20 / 22.7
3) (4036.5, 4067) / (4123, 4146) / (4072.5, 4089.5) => 0.108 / 20.7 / 19.4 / 22.8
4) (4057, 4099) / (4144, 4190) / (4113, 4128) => -0.128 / 20.4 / 23.1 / 20.6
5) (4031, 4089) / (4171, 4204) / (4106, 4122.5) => -0.082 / 20.5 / 22.2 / 20.7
